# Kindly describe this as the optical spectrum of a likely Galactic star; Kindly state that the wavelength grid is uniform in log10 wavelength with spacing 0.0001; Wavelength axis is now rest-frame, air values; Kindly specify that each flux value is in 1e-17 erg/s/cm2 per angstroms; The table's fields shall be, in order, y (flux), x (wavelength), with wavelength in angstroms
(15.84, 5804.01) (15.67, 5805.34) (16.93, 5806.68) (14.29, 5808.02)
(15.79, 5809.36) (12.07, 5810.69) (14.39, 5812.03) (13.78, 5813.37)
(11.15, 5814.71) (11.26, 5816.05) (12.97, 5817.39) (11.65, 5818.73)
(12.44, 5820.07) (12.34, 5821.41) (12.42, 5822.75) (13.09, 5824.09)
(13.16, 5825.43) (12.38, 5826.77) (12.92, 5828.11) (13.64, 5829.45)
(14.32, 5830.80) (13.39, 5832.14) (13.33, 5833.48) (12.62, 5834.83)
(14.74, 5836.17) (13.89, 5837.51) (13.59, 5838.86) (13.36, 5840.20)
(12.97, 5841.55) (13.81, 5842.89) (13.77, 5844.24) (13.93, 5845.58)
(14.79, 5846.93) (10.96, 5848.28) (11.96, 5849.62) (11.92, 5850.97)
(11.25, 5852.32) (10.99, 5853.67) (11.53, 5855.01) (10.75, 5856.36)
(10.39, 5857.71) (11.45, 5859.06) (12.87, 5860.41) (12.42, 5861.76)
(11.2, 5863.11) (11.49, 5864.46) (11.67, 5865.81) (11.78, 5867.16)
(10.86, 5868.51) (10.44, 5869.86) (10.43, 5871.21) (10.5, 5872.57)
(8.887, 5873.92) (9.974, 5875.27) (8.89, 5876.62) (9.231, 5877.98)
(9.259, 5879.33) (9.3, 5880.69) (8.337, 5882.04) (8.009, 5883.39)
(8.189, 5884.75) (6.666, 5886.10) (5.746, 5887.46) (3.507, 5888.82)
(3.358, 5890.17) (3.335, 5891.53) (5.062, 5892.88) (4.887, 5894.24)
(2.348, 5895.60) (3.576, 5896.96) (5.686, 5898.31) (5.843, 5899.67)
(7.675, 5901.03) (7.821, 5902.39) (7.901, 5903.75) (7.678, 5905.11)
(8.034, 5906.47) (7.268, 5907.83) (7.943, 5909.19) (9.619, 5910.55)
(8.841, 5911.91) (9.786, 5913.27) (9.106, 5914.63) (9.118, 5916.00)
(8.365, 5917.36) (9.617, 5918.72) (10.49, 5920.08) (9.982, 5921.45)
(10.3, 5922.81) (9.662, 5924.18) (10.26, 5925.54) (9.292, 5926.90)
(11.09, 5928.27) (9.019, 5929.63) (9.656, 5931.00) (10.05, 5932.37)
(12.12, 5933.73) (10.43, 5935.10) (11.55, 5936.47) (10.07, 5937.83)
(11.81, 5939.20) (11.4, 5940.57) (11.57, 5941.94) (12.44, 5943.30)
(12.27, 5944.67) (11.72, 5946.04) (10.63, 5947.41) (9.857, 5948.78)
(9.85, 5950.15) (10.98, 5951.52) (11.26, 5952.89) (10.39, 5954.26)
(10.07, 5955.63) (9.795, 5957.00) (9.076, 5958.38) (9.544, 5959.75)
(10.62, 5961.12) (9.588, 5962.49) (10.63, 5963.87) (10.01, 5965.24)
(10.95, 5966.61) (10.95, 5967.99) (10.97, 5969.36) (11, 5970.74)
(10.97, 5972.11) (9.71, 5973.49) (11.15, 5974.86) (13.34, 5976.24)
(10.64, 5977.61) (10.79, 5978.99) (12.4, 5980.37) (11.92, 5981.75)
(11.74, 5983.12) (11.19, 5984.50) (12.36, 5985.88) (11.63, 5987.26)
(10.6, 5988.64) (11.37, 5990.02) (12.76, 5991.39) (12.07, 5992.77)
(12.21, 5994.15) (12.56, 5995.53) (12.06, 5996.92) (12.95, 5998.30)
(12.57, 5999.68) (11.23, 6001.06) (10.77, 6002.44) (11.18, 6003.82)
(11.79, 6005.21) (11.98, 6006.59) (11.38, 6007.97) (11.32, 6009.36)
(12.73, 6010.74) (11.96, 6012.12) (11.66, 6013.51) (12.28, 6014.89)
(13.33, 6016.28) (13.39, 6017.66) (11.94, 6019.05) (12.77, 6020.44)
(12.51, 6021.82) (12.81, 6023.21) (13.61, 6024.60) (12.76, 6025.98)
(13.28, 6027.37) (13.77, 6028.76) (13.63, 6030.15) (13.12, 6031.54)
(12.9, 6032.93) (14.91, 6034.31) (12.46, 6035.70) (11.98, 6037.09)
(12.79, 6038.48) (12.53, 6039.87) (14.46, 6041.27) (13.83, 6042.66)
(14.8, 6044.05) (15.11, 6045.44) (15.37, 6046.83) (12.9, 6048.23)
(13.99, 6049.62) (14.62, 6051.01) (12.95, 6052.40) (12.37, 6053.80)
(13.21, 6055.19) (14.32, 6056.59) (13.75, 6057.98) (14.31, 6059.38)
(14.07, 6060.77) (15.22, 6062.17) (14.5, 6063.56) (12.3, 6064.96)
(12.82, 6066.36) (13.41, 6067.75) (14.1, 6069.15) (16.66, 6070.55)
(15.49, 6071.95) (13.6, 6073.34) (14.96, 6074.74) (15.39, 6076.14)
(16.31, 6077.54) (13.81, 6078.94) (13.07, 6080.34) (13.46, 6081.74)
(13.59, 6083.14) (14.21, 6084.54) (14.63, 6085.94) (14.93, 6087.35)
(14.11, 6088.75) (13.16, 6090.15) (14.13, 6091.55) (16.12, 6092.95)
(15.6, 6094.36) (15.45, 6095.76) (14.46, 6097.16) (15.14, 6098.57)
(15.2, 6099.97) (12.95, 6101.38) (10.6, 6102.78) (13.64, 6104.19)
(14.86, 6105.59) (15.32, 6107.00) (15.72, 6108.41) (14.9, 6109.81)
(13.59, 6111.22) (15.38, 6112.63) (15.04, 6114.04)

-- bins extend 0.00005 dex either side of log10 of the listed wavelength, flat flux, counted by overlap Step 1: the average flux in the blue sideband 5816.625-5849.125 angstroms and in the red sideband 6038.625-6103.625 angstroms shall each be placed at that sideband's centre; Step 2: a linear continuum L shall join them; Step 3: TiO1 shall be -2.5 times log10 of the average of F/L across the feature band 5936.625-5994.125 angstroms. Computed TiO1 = 0.24 mag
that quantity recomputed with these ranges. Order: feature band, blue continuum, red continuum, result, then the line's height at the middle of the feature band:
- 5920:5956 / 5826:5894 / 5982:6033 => 0.09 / 11.6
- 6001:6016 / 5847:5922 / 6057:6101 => 0.06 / 12.4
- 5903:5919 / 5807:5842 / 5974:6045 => 0.44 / 12.8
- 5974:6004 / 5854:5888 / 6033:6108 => 0.06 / 12.4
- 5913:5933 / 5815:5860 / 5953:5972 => 0.14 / 11.1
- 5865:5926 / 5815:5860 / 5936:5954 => 0.41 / 11.9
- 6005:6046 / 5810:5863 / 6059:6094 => 0.09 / 14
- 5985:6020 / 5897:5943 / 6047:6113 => -0.01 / 11.9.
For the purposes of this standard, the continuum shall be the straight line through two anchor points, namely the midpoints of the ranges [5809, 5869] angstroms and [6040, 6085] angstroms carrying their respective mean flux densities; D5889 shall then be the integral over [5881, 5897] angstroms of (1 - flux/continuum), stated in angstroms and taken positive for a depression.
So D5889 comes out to 9.3 angstroms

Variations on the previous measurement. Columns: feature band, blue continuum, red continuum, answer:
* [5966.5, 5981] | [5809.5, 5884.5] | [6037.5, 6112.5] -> 2.21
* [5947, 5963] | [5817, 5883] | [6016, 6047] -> 3.28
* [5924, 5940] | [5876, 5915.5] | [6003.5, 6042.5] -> -3.36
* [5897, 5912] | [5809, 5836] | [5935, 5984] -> 5.47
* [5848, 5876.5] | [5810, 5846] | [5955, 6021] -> 3.70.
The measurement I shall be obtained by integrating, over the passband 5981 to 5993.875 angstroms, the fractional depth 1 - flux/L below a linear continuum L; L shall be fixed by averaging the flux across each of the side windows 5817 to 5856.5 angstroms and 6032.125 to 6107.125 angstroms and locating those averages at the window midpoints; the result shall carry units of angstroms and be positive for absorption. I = 1.8 angstroms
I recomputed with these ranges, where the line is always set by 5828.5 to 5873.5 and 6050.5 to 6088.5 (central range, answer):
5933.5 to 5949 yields 2.0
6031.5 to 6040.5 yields 0.6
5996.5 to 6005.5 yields 1.2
